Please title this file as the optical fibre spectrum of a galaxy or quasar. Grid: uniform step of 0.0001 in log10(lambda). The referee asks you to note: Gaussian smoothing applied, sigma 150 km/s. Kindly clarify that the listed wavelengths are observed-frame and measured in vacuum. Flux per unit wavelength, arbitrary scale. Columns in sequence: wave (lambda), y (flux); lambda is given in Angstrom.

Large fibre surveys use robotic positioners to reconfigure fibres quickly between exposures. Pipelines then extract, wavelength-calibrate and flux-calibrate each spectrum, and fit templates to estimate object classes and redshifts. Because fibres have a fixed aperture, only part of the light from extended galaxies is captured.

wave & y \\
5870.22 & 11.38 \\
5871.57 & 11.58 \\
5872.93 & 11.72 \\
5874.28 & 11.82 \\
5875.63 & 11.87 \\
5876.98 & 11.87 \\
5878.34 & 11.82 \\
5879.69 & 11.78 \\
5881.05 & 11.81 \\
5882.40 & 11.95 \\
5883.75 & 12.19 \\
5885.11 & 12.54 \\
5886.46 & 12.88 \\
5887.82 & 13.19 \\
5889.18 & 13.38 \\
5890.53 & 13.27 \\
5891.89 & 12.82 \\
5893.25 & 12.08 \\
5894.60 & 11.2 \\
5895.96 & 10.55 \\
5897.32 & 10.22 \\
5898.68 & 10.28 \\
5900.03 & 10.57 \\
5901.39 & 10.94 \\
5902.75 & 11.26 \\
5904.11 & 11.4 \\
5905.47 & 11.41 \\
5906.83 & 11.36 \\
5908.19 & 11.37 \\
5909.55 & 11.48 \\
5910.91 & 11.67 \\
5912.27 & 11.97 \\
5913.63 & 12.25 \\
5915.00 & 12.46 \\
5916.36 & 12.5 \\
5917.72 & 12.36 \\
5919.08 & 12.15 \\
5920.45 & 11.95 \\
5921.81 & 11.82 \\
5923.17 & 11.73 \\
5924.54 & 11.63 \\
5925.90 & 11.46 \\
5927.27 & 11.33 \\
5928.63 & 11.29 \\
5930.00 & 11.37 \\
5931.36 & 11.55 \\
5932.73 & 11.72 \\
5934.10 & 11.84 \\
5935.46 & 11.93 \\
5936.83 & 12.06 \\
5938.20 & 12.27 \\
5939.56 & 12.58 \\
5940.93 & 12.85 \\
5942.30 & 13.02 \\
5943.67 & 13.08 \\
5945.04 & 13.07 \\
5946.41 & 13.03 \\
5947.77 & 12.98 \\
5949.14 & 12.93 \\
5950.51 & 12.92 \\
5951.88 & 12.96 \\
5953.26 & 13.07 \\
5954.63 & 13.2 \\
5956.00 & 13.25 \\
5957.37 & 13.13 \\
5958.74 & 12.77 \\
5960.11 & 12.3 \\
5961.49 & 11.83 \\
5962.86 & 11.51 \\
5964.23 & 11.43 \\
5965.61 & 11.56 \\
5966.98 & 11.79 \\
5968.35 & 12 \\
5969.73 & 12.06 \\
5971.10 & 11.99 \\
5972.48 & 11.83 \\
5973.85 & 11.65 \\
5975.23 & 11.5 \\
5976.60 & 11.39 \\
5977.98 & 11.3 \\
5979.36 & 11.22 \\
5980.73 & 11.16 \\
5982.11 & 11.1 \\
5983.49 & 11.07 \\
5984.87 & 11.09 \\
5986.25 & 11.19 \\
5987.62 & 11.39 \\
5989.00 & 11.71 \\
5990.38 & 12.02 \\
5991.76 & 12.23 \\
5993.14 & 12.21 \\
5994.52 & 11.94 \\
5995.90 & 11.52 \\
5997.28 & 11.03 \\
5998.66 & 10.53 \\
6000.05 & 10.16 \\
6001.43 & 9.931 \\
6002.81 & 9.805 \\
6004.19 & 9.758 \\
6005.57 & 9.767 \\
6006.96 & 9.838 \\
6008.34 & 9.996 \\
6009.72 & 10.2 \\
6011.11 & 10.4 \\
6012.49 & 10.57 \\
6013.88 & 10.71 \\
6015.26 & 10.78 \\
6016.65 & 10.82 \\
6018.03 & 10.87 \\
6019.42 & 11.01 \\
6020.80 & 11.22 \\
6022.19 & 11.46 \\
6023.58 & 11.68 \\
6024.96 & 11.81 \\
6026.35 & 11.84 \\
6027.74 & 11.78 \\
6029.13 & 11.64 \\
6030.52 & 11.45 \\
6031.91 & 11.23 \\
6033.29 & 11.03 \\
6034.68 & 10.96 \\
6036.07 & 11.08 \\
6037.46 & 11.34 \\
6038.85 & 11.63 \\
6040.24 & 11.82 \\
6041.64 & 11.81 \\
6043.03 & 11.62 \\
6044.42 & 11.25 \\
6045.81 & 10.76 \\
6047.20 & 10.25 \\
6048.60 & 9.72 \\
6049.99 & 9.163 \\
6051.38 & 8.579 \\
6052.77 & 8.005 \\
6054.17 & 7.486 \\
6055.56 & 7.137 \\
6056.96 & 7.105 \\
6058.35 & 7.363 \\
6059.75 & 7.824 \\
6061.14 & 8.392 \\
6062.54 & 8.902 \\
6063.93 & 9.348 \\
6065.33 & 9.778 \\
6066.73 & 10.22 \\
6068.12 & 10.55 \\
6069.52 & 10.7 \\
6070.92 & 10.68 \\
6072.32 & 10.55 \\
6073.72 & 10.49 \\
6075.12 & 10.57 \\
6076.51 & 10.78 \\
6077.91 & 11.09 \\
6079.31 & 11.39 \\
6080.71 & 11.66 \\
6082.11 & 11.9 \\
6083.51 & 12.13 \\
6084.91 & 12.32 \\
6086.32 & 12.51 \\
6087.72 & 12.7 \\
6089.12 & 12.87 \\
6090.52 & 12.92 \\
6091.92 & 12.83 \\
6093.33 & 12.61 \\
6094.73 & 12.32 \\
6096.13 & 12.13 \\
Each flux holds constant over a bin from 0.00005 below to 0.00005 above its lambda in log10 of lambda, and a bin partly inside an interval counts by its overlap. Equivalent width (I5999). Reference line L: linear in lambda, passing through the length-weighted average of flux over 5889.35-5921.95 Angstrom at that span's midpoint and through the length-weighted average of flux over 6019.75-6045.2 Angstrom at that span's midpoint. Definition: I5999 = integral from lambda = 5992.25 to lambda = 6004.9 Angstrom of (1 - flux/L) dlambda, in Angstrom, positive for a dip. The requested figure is 0.8 Angstrom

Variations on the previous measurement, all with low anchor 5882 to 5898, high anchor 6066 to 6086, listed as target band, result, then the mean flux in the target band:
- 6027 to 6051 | 0.55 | 11.1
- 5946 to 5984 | -1.13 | 12.1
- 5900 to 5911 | 0.73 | 11.3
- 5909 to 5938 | 0.36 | 11.8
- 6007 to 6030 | 0.83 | 11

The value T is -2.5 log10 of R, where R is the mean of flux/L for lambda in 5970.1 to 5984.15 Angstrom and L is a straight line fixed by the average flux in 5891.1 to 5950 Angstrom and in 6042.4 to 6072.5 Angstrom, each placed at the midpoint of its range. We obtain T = -0.06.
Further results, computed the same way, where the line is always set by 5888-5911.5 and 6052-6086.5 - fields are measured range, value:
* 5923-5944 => -0.07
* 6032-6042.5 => -0.12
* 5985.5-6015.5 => -0.02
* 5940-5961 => -0.17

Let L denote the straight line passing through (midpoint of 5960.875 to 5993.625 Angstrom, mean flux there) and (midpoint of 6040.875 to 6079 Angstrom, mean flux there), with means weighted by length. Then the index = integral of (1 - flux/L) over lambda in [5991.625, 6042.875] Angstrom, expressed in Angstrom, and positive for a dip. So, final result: -1.8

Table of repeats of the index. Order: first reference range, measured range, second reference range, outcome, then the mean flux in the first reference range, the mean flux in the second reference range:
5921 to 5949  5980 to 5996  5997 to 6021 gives -1.0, 12.1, 10.4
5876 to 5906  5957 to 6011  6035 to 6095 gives -0.7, 11.8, 10.6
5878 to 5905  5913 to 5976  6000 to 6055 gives -4.8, 11.8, 10.6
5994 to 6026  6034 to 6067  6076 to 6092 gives 5.2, 10.7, 12.1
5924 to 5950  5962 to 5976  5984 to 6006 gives -0.2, 12.2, 11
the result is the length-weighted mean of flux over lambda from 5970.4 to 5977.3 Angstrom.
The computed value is 11.7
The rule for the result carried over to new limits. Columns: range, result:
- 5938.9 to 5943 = 12.8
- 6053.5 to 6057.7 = 7.25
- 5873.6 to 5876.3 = 11.9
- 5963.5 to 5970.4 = 11.8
